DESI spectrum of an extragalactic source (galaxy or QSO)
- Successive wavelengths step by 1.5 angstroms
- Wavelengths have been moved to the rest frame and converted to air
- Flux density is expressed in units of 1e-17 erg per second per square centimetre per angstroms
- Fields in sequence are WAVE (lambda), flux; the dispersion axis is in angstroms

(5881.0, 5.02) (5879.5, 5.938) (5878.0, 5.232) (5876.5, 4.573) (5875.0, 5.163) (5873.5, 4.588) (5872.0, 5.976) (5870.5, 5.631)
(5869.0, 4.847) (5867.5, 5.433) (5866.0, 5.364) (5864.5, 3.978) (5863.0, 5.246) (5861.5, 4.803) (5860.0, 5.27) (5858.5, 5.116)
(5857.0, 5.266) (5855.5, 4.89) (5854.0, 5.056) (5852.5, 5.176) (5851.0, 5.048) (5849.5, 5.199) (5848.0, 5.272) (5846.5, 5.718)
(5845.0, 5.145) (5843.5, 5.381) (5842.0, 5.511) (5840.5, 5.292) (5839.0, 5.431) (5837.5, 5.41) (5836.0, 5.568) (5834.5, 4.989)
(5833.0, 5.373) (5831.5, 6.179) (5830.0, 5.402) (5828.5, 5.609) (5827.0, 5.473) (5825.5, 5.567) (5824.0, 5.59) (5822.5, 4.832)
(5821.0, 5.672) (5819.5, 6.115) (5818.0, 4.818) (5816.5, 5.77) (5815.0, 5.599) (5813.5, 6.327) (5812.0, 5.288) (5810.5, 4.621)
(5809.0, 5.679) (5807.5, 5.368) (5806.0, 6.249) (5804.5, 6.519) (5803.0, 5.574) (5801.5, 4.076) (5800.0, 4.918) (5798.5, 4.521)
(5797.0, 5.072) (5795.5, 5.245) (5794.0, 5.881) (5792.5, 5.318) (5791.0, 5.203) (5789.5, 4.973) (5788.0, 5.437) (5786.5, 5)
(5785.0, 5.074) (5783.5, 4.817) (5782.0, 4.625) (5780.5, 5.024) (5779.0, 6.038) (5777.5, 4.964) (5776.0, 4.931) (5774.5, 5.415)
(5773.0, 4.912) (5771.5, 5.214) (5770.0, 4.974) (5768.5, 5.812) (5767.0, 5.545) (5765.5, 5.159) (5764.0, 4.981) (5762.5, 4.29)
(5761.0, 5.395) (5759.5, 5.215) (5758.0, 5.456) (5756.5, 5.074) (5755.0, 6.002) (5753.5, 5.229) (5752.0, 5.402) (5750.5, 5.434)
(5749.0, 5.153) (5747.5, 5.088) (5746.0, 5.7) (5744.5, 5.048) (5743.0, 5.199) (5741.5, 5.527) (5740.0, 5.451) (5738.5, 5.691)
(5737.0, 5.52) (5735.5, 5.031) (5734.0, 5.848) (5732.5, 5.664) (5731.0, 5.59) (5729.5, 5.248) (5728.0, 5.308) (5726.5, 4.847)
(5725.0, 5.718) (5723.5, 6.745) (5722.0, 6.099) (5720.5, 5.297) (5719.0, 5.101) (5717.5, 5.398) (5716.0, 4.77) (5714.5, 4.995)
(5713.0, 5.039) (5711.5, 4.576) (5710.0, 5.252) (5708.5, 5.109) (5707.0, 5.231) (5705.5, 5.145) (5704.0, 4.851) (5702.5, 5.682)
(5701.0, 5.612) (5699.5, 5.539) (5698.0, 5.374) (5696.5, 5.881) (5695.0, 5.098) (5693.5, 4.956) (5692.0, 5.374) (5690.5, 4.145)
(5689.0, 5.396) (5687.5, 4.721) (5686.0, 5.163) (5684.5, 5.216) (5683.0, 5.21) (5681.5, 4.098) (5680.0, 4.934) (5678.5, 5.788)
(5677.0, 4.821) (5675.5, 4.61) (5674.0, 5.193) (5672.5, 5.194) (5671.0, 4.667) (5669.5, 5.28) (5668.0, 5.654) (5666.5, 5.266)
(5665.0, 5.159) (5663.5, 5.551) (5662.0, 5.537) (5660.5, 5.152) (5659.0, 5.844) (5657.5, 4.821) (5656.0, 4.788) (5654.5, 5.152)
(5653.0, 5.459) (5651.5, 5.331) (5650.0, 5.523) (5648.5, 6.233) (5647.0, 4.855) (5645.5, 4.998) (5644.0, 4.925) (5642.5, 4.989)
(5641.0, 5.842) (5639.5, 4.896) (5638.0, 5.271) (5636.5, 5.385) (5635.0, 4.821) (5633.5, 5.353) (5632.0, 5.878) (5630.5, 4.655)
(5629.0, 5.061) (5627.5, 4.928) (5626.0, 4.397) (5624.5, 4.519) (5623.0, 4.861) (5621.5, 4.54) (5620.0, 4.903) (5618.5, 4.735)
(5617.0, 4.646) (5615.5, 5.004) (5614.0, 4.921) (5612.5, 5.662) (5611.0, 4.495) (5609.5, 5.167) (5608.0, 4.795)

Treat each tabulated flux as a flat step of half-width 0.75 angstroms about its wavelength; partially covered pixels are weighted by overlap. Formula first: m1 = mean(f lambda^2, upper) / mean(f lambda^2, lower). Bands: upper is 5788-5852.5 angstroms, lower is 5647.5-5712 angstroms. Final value 1.09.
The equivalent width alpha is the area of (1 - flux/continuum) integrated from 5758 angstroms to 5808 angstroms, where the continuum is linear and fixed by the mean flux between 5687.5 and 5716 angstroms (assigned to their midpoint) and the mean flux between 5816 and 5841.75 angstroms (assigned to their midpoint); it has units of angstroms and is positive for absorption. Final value 1.4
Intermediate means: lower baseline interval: 5.16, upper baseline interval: 5.47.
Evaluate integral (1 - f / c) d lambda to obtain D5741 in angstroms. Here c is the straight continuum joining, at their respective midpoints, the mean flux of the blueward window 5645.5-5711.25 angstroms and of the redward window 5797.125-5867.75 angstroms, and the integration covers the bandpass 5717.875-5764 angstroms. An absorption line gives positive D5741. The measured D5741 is -1.34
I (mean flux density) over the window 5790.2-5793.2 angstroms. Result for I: 5.25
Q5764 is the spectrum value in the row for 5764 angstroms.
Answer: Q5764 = 4.981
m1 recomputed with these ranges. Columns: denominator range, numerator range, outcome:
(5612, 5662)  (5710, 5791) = 1.08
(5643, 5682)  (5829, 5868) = 1.08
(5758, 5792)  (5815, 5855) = 1.07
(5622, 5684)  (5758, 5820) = 1.07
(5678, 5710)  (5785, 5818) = 1.07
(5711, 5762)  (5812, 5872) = 1.03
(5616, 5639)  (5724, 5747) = 1.15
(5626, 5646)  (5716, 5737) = 1.11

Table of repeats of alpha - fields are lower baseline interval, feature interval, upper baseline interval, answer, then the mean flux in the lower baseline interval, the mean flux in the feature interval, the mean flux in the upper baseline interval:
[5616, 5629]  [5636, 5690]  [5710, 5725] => -2.2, 4.72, 5.19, 5.35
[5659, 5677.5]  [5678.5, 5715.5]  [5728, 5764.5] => 1.0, 5.21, 5.12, 5.34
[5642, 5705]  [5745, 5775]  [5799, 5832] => 0.6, 5.19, 5.27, 5.5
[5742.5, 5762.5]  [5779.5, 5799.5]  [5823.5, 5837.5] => 1.1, 5.3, 5.1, 5.52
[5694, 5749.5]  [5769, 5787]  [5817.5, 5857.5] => 0.9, 5.36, 5.09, 5.37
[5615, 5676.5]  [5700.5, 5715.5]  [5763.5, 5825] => 0.2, 5.12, 5.14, 5.3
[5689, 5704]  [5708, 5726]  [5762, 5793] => -0.3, 5.28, 5.34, 5.13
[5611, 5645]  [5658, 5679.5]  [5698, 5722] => -0.7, 5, 5.26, 5.21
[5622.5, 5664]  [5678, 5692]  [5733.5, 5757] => 0.8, 5.18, 4.97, 5.4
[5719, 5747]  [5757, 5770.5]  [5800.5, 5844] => 0.7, 5.51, 5.2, 5.49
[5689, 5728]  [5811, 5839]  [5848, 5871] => -2.1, 5.28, 5.52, 5.09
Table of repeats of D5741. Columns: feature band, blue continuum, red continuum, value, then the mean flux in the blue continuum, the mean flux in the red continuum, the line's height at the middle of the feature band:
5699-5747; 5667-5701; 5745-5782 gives -1.7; 5.12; 5.25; 5.18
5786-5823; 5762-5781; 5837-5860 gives -1.1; 5.19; 5.26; 5.22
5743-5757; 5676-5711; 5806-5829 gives -0.1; 5.15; 5.51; 5.31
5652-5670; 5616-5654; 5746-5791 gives -0.7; 5.08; 5.2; 5.1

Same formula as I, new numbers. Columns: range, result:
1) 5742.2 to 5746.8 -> 5.32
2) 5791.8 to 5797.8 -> 5.37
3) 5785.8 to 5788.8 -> 5.22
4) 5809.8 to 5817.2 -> 5.53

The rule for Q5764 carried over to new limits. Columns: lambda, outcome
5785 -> 5.074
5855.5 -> 4.89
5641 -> 5.842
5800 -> 4.918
